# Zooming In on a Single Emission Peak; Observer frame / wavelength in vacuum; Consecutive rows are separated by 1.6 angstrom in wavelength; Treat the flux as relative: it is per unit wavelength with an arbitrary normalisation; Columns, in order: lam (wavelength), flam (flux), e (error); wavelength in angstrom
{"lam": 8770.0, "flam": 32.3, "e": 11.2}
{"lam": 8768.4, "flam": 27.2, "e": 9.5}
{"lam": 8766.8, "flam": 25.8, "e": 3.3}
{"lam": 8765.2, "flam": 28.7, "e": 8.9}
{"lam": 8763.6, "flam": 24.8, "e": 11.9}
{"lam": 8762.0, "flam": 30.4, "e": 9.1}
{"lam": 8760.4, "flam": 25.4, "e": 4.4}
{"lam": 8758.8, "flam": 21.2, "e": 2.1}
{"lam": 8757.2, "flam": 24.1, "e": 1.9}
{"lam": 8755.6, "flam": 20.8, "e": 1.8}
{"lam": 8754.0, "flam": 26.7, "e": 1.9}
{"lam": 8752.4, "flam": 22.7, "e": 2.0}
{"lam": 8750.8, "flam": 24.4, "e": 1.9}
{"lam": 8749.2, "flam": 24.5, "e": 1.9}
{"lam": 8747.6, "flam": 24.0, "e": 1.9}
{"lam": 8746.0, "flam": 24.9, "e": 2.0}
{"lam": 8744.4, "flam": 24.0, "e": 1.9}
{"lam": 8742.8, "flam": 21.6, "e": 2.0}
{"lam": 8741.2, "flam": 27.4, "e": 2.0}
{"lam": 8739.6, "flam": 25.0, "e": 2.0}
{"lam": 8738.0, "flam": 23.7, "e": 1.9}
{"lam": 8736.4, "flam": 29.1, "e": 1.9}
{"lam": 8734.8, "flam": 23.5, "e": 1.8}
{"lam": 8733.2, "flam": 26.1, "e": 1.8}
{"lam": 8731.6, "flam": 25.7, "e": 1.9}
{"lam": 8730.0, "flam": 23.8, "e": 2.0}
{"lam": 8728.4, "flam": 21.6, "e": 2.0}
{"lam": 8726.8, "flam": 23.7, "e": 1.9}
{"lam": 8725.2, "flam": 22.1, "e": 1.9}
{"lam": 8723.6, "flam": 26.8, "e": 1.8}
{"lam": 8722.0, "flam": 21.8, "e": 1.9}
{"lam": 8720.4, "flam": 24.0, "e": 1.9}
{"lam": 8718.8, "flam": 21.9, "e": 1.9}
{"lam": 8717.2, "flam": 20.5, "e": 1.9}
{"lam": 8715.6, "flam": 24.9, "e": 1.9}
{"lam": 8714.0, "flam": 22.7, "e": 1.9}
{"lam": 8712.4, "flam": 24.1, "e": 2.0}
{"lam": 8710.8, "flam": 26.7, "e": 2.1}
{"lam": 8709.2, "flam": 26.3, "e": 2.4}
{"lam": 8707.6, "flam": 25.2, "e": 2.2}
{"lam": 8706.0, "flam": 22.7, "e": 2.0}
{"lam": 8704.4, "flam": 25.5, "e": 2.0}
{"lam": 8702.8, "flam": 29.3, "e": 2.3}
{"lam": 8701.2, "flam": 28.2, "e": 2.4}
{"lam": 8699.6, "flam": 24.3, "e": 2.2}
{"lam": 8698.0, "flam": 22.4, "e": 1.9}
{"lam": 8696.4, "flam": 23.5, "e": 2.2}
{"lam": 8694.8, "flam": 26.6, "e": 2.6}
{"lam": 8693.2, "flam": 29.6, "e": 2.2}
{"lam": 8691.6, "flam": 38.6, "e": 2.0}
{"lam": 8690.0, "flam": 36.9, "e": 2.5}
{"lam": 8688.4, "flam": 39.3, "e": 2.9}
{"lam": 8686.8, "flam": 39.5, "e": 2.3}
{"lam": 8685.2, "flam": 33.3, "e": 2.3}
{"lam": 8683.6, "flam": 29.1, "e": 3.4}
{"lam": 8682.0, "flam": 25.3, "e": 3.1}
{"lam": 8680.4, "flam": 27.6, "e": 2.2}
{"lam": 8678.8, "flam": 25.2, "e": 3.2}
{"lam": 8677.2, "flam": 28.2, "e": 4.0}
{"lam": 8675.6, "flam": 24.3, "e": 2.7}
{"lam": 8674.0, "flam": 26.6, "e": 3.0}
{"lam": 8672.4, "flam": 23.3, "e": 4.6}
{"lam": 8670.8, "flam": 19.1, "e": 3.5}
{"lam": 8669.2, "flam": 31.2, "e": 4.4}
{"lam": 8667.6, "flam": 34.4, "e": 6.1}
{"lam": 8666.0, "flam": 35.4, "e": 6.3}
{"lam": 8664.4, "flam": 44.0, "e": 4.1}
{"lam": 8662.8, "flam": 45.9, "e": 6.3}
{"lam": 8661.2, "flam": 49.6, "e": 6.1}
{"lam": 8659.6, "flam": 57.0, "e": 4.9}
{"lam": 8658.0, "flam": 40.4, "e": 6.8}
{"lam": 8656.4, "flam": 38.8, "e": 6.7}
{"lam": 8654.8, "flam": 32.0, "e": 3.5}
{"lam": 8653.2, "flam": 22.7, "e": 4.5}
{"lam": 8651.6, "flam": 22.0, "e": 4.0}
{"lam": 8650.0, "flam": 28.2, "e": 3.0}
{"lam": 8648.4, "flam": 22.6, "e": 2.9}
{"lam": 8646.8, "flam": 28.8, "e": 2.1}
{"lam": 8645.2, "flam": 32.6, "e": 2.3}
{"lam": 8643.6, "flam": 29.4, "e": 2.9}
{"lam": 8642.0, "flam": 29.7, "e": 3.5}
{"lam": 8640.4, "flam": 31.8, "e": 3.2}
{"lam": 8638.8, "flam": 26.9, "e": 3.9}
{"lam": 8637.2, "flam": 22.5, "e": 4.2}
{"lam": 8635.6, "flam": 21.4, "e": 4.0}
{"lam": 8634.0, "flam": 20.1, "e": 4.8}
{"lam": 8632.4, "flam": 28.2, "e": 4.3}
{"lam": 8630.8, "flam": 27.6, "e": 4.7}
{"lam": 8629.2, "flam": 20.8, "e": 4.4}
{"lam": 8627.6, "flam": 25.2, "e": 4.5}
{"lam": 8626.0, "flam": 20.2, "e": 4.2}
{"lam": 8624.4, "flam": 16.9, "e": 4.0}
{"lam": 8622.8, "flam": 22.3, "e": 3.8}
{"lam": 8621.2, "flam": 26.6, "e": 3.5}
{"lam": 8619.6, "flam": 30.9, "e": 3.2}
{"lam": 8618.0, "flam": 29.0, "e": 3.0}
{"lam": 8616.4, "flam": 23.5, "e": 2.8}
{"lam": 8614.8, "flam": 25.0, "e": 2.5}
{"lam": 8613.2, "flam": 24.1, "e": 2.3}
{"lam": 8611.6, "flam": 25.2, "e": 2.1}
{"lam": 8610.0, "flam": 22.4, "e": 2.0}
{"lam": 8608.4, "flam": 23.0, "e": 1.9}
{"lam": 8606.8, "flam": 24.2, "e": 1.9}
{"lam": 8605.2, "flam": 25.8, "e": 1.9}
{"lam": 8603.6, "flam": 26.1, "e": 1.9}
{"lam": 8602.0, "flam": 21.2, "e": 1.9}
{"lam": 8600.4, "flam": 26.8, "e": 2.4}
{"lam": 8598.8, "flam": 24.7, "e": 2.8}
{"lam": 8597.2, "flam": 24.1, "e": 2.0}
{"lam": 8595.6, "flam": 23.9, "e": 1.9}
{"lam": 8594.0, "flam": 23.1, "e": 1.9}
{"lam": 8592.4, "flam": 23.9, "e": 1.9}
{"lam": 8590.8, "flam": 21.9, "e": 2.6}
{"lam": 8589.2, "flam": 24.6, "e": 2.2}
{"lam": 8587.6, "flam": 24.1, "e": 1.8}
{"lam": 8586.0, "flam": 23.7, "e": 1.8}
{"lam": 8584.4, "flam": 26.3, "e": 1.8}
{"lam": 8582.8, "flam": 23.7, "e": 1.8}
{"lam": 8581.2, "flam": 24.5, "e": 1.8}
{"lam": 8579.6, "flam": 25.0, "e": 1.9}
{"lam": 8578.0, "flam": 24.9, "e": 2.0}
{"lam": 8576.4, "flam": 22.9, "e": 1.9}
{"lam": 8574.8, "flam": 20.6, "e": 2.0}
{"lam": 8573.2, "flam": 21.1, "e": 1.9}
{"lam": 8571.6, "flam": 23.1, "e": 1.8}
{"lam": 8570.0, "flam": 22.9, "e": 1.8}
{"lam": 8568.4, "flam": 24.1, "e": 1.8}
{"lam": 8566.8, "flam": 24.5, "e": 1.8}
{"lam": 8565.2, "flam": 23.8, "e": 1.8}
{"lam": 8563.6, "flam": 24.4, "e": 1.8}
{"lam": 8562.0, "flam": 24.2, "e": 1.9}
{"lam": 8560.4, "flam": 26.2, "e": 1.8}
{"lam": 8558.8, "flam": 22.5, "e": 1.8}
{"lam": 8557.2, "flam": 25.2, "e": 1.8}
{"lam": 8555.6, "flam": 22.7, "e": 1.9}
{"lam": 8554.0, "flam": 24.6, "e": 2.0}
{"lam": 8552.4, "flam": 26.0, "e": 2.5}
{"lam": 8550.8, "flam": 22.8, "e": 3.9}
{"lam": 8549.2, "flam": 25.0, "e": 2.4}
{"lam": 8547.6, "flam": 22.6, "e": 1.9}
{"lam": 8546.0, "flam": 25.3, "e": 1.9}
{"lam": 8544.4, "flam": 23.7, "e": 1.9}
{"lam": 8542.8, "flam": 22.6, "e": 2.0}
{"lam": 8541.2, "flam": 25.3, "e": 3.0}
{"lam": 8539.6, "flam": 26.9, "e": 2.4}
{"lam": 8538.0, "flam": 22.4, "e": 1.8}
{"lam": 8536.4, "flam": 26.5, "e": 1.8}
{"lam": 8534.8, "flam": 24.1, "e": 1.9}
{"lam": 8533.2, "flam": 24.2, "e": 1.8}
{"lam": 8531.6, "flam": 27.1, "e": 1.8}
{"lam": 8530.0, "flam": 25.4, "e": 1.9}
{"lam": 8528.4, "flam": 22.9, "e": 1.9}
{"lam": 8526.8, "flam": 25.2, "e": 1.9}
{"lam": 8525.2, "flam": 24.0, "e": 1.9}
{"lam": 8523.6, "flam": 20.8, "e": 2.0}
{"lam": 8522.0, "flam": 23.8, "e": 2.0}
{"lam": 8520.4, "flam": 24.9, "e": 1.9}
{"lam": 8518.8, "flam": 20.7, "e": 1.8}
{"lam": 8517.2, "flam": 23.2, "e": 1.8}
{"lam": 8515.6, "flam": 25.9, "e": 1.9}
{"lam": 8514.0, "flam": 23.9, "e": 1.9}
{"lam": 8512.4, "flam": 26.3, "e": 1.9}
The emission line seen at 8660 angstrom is Halpha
